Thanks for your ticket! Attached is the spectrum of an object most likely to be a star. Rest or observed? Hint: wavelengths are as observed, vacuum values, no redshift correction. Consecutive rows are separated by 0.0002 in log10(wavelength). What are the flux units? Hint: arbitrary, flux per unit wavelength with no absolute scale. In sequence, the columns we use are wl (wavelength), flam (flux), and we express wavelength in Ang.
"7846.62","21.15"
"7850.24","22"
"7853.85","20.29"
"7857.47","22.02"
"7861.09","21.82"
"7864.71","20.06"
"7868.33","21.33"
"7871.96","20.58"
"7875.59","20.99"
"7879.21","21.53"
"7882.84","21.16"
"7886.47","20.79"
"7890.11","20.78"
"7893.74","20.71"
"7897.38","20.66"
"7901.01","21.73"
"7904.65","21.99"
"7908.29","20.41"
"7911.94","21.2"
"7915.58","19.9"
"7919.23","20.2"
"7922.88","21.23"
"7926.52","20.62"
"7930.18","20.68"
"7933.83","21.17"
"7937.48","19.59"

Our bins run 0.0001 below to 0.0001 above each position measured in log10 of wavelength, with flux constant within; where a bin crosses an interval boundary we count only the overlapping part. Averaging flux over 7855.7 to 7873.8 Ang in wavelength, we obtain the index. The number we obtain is 21.2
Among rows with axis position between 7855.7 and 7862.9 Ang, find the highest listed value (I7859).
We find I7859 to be 22.02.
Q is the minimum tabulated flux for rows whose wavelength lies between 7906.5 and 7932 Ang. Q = 19.9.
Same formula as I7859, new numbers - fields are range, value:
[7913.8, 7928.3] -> 21.23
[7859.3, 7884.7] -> 21.82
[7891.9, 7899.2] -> 20.71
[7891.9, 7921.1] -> 21.99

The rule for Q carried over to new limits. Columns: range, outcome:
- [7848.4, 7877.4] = 20.06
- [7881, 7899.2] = 20.66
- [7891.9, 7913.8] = 20.41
